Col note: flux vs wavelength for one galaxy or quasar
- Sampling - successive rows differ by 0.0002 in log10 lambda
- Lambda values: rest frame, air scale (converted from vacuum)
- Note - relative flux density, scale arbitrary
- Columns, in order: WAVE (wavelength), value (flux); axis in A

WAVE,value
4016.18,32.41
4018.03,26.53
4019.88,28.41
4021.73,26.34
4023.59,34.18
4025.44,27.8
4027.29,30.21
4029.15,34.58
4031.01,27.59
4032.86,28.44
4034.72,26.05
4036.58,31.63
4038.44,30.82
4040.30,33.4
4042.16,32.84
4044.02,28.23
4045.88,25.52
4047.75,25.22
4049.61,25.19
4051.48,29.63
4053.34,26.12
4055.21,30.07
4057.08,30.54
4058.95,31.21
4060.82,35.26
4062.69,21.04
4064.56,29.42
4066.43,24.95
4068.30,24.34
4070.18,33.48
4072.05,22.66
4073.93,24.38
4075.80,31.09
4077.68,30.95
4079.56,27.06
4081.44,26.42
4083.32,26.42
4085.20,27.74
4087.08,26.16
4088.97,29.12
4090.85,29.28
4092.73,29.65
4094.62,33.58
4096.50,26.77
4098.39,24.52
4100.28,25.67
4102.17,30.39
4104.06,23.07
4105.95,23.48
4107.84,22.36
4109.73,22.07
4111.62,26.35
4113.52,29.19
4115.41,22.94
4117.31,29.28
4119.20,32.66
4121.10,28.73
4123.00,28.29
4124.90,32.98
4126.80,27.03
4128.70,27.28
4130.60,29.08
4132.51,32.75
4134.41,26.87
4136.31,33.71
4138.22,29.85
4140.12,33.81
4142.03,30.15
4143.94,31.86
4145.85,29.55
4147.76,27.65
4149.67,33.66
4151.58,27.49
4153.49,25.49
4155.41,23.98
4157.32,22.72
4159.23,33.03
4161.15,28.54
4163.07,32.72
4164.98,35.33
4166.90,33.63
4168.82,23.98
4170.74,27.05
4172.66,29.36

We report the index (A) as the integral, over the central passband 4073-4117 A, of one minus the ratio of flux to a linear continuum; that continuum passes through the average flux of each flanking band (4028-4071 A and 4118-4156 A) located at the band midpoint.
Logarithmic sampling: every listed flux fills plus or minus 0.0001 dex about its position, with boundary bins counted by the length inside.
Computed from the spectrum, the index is 3.59 A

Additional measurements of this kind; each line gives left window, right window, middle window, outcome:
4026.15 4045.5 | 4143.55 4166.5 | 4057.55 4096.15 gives 2.2 A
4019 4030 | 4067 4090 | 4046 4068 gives 0.5 A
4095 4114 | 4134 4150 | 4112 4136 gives -0.6 A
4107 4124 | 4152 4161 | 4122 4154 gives -3.8 A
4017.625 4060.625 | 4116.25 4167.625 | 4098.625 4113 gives 2.3 A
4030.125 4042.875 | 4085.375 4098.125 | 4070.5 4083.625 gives 0.8 A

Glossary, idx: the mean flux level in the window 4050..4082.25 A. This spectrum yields 28.1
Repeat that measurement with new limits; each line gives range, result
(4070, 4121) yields 27.2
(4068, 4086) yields 27.6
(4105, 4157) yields 28.4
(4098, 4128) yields 26.9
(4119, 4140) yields 30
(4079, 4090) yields 27.2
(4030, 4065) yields 28.9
